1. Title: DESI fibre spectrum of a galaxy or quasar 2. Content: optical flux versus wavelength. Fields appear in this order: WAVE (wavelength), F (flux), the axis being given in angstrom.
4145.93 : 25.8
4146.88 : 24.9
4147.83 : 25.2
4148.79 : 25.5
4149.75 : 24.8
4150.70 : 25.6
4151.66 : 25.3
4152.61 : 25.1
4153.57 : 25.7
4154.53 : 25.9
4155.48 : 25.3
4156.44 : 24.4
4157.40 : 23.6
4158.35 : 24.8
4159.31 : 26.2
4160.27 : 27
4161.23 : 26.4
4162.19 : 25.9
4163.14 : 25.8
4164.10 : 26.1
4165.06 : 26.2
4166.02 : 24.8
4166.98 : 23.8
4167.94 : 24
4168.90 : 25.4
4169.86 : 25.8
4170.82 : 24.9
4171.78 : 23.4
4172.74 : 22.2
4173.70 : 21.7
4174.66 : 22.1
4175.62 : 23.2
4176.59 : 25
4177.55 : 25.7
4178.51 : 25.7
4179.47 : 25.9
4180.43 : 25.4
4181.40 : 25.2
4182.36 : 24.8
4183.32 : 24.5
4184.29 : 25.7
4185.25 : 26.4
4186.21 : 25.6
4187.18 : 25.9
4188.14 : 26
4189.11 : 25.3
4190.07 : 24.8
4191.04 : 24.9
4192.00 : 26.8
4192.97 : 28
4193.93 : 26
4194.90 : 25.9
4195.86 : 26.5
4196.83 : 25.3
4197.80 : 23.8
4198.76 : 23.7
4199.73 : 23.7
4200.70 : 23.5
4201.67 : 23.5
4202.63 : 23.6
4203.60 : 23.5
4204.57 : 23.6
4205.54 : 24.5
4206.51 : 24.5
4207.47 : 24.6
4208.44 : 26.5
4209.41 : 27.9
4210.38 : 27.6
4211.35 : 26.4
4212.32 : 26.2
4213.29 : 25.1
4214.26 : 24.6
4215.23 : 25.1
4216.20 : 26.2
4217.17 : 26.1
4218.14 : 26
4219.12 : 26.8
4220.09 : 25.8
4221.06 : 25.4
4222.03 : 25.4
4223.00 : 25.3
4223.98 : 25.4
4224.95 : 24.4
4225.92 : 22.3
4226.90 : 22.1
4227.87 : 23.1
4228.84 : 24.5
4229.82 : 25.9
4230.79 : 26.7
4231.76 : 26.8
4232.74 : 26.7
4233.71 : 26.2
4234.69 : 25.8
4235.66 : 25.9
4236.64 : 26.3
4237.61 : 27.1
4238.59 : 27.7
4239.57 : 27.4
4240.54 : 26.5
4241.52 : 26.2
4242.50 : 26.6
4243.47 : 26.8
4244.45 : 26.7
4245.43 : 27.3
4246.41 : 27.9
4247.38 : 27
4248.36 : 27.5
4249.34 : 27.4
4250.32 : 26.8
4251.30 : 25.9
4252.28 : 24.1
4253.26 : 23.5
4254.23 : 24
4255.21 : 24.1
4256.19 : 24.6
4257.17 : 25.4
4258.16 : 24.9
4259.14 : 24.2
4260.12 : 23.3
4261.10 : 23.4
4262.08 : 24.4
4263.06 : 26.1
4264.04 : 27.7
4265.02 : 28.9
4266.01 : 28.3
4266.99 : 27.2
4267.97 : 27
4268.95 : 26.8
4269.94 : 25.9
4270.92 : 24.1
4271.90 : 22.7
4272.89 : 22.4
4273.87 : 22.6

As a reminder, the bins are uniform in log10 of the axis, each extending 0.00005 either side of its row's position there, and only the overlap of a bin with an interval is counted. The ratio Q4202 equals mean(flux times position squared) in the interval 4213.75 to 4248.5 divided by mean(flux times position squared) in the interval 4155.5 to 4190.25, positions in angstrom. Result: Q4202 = 1.1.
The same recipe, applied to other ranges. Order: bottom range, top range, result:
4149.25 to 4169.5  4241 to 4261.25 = 1.06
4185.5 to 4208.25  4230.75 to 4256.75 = 1.08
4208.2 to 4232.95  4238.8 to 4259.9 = 1.03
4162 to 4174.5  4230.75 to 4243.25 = 1.12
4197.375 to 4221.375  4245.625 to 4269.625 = 1.05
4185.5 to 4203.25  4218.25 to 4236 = 1.02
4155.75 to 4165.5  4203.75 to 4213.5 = 1.02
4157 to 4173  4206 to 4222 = 1.06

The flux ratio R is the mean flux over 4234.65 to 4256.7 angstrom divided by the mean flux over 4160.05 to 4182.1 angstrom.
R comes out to 1.06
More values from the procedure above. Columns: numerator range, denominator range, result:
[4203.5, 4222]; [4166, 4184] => 1.05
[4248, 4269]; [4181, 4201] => 1.01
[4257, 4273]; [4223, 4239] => 1.00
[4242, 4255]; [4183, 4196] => 1.01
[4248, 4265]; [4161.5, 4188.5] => 1.01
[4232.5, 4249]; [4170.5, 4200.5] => 1.07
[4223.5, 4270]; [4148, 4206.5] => 1.03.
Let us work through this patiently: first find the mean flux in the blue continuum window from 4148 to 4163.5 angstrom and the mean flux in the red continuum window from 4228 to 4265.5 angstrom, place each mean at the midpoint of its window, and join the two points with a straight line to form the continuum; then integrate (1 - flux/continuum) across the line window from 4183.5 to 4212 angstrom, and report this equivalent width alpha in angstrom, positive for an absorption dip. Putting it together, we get 0.4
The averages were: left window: 25.4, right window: 26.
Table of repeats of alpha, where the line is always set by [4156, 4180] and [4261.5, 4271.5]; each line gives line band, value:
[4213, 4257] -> 0.4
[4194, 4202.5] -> 0.3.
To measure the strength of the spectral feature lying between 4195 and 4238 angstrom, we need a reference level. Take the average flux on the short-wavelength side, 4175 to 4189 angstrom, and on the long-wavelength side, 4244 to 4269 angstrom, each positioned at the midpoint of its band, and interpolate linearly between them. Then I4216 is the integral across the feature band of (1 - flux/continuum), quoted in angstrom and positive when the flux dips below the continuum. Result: 0.6 angstrom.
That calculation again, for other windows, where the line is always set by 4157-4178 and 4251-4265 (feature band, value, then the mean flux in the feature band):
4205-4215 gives -0.4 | 25.8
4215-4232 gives -0.3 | 25.2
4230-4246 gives -1.2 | 26.7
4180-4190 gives -0.3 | 25.4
